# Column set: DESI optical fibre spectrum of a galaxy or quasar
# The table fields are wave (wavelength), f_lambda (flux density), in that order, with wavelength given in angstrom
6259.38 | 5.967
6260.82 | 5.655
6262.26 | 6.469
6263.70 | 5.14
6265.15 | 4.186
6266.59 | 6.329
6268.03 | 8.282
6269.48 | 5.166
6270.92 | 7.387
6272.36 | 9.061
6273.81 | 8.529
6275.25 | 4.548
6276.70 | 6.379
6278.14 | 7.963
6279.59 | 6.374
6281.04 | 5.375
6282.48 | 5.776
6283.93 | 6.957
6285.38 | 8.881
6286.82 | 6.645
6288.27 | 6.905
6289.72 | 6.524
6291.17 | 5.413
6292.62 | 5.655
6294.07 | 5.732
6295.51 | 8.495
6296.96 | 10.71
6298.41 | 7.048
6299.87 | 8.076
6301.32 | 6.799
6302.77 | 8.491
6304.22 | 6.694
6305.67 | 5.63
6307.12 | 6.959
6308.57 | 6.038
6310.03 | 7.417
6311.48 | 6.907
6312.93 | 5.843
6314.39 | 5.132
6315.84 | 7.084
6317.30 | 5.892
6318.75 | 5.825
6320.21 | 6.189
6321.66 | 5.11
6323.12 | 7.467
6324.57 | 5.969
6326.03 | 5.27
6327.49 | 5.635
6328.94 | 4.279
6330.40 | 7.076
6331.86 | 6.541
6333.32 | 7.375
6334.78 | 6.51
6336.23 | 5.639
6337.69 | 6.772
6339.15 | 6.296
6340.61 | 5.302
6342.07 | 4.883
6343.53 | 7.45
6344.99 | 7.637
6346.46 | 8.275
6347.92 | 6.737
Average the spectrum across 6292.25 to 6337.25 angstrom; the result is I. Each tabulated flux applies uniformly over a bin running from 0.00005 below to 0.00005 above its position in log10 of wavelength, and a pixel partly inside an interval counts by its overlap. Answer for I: 6.57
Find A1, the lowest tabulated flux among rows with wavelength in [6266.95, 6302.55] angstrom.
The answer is 4.548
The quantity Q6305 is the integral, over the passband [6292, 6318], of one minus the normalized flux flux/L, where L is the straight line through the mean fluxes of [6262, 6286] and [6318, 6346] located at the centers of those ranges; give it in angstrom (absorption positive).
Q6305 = -2.2 angstrom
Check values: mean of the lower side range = 6.63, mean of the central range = 6.93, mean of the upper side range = 6.19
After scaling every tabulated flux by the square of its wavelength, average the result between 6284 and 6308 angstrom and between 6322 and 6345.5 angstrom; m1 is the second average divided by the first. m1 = 0.88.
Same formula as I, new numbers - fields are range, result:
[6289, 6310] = 7.03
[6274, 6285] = 6.39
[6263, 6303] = 6.87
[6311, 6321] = 6.1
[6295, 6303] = 8.24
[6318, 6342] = 6.05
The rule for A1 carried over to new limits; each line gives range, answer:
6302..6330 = 4.279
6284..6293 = 5.413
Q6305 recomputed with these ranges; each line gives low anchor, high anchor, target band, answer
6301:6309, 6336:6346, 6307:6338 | 1.8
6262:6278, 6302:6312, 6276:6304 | -1.4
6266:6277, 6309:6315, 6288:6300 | -1.0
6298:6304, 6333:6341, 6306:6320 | 1.6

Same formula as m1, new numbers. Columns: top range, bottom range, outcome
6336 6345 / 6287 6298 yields 0.90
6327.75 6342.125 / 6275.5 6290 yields 0.93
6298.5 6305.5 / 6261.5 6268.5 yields 1.23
